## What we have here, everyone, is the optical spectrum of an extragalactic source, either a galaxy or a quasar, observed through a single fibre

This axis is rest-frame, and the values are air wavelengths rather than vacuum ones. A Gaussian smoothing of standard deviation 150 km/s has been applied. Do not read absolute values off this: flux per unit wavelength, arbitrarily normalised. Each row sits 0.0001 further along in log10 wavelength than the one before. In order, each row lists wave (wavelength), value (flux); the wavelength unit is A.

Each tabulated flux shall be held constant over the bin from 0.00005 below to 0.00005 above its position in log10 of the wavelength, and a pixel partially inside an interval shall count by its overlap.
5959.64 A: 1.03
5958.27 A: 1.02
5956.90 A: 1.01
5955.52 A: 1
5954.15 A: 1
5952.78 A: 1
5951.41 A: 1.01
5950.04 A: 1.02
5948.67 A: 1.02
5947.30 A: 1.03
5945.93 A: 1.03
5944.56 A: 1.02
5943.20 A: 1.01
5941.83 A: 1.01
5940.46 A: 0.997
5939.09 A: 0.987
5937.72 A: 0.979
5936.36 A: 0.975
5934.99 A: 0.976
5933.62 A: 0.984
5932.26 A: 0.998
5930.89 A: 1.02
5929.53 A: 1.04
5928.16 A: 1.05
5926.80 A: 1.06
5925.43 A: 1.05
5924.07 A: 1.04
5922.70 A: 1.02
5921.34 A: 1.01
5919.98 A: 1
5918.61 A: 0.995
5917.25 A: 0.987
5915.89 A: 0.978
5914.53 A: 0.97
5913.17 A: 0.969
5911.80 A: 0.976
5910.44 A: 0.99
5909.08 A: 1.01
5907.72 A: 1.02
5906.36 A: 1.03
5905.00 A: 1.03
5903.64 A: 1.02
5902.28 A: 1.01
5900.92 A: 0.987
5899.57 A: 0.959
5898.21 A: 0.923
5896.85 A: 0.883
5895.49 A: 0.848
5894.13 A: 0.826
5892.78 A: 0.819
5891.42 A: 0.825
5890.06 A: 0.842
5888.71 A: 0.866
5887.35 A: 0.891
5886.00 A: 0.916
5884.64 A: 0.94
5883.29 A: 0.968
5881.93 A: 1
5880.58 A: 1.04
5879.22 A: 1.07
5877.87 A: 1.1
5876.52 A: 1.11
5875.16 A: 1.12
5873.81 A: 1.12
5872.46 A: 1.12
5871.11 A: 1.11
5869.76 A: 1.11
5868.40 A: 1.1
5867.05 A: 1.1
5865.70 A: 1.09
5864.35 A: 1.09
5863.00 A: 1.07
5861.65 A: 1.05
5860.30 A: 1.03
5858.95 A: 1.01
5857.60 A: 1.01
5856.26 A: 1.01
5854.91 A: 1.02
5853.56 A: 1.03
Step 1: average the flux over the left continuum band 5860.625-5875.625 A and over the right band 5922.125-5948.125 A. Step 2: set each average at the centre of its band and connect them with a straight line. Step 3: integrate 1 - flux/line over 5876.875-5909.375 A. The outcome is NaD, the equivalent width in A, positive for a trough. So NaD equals 3.5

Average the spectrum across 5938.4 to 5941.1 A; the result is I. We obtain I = 0.99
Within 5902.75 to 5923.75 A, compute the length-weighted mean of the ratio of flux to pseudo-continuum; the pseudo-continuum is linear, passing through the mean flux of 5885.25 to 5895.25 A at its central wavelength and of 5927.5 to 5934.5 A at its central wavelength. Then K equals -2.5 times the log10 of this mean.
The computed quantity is -0.06 mag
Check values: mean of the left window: 0.855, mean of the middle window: 1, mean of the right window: 1.02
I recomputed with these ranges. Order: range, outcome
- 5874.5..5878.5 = 1.11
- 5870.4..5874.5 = 1.12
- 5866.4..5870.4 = 1.1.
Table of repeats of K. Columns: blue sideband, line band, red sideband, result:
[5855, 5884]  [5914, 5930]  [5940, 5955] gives 0.02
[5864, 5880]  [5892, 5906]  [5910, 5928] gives 0.12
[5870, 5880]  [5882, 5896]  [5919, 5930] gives 0.23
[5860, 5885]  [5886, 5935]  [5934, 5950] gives 0.07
